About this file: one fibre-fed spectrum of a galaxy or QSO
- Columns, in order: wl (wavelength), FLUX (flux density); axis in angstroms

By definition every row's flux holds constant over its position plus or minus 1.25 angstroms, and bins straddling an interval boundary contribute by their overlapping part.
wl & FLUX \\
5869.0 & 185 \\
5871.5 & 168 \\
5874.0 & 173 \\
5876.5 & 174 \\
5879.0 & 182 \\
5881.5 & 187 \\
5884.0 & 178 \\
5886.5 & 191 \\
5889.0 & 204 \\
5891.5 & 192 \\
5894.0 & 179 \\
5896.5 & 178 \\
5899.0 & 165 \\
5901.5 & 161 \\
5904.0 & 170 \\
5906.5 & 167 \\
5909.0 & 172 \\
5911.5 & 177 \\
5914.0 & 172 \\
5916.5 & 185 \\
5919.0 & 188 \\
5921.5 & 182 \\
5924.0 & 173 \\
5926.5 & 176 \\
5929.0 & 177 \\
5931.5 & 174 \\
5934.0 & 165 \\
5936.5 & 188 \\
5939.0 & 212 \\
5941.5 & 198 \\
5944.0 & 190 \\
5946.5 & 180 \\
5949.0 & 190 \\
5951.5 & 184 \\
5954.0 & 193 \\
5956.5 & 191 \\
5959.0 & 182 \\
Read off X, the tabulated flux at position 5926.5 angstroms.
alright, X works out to 176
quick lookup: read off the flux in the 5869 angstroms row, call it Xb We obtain 185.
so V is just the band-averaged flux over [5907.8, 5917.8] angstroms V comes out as 177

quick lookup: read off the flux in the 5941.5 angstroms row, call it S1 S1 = 198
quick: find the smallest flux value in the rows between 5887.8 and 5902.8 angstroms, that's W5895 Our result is 161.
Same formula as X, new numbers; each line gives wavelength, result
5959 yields 182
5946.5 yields 180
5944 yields 190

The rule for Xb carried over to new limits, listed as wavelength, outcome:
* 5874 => 173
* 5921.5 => 182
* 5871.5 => 168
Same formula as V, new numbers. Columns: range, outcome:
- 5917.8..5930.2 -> 179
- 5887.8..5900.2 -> 184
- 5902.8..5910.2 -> 170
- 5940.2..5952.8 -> 189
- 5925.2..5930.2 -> 176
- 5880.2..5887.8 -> 185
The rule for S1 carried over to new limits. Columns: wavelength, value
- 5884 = 178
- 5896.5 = 178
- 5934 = 165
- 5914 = 172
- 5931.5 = 174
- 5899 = 165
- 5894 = 179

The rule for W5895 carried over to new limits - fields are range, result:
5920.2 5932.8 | 173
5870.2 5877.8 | 168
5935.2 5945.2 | 188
